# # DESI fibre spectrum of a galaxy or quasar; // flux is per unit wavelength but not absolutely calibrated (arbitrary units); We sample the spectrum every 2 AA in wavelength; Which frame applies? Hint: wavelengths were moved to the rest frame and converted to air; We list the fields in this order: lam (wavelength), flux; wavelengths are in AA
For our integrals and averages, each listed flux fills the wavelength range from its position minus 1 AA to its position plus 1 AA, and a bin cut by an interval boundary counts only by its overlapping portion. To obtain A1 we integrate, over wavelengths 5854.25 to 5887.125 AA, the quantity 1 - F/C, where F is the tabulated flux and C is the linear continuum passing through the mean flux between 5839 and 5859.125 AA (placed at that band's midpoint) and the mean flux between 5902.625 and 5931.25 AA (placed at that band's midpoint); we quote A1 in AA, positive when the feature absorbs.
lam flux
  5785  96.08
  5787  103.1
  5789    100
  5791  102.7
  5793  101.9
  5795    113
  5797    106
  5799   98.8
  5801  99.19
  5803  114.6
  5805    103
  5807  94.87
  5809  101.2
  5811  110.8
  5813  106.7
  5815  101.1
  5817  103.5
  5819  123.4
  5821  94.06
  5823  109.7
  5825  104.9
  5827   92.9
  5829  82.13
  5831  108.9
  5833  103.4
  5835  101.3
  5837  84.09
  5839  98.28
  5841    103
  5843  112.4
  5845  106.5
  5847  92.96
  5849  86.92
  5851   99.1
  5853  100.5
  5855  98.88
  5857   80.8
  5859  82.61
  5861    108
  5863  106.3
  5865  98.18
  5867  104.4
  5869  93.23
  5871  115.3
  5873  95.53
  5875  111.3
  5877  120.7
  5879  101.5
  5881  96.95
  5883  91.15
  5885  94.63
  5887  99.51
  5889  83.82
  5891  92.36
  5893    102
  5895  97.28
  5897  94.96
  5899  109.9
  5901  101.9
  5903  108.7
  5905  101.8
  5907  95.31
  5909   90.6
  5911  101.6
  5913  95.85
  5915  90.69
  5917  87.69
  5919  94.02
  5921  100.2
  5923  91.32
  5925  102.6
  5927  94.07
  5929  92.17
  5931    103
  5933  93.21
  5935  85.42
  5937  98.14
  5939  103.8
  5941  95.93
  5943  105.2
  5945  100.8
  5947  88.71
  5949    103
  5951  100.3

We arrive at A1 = -1.1 AA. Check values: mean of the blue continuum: 97.1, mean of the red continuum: 96.2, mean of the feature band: 100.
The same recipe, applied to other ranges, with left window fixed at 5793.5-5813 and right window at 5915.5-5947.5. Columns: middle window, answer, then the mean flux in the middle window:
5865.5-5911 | -0.54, 100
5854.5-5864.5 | 0.55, 95.3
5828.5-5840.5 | 0.62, 97.2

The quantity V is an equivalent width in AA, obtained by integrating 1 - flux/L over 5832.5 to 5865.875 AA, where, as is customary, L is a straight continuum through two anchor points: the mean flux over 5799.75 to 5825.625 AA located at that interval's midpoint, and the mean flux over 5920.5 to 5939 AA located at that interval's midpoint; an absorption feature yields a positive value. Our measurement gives 1.5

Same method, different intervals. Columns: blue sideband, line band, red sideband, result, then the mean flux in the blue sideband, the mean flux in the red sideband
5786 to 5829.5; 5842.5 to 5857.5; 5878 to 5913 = 0.50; 103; 97.8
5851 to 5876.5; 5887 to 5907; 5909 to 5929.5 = -0.44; 100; 94.9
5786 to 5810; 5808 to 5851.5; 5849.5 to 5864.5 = -0.76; 103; 96.3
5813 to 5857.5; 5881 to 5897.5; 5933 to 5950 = 0.67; 99.9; 97.4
